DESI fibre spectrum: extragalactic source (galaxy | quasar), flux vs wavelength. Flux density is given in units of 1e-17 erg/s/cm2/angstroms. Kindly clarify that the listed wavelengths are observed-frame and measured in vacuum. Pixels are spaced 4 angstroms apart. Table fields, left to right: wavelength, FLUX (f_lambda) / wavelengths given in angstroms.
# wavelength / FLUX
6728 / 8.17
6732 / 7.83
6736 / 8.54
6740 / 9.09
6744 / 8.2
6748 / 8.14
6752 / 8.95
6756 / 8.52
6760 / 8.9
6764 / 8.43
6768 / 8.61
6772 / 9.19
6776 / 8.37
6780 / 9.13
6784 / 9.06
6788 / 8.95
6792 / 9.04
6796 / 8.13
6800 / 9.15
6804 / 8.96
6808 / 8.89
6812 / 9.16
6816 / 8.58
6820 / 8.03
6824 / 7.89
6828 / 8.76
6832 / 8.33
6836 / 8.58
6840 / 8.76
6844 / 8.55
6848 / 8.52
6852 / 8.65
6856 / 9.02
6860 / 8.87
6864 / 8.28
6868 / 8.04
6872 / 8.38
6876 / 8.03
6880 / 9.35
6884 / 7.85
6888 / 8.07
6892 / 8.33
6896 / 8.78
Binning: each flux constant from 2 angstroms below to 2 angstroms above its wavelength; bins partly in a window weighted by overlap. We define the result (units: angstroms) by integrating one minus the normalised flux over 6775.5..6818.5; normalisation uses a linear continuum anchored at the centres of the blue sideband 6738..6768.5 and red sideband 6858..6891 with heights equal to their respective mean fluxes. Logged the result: -1.8 angstroms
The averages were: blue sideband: 8.6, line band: 8.86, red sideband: 8.36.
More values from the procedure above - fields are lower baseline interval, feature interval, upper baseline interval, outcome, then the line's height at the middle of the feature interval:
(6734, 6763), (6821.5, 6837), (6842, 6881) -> 0.36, 8.57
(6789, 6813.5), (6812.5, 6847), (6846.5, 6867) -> 1.14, 8.76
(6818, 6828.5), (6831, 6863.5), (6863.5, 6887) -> -1.69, 8.23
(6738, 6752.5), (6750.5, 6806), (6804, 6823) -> -1.34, 8.61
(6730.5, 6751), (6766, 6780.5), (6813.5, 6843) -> -0.65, 8.41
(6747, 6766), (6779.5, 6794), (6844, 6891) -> -0.79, 8.57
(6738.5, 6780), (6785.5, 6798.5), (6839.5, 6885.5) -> -0.18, 8.62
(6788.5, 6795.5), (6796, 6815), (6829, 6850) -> -0.37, 8.75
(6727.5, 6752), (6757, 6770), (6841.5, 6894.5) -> -0.36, 8.4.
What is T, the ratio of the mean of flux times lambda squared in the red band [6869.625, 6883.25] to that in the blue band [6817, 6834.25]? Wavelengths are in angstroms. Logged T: 1.04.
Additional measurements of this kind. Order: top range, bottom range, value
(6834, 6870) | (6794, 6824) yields 1.01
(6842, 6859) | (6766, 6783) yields 1.01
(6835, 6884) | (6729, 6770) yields 1.04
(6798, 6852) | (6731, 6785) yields 1.02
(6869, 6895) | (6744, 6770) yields 1.01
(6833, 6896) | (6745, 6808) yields 0.99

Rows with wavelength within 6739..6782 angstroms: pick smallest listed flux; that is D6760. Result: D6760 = 8.14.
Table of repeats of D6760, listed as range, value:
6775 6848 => 7.89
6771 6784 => 8.37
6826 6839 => 8.33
